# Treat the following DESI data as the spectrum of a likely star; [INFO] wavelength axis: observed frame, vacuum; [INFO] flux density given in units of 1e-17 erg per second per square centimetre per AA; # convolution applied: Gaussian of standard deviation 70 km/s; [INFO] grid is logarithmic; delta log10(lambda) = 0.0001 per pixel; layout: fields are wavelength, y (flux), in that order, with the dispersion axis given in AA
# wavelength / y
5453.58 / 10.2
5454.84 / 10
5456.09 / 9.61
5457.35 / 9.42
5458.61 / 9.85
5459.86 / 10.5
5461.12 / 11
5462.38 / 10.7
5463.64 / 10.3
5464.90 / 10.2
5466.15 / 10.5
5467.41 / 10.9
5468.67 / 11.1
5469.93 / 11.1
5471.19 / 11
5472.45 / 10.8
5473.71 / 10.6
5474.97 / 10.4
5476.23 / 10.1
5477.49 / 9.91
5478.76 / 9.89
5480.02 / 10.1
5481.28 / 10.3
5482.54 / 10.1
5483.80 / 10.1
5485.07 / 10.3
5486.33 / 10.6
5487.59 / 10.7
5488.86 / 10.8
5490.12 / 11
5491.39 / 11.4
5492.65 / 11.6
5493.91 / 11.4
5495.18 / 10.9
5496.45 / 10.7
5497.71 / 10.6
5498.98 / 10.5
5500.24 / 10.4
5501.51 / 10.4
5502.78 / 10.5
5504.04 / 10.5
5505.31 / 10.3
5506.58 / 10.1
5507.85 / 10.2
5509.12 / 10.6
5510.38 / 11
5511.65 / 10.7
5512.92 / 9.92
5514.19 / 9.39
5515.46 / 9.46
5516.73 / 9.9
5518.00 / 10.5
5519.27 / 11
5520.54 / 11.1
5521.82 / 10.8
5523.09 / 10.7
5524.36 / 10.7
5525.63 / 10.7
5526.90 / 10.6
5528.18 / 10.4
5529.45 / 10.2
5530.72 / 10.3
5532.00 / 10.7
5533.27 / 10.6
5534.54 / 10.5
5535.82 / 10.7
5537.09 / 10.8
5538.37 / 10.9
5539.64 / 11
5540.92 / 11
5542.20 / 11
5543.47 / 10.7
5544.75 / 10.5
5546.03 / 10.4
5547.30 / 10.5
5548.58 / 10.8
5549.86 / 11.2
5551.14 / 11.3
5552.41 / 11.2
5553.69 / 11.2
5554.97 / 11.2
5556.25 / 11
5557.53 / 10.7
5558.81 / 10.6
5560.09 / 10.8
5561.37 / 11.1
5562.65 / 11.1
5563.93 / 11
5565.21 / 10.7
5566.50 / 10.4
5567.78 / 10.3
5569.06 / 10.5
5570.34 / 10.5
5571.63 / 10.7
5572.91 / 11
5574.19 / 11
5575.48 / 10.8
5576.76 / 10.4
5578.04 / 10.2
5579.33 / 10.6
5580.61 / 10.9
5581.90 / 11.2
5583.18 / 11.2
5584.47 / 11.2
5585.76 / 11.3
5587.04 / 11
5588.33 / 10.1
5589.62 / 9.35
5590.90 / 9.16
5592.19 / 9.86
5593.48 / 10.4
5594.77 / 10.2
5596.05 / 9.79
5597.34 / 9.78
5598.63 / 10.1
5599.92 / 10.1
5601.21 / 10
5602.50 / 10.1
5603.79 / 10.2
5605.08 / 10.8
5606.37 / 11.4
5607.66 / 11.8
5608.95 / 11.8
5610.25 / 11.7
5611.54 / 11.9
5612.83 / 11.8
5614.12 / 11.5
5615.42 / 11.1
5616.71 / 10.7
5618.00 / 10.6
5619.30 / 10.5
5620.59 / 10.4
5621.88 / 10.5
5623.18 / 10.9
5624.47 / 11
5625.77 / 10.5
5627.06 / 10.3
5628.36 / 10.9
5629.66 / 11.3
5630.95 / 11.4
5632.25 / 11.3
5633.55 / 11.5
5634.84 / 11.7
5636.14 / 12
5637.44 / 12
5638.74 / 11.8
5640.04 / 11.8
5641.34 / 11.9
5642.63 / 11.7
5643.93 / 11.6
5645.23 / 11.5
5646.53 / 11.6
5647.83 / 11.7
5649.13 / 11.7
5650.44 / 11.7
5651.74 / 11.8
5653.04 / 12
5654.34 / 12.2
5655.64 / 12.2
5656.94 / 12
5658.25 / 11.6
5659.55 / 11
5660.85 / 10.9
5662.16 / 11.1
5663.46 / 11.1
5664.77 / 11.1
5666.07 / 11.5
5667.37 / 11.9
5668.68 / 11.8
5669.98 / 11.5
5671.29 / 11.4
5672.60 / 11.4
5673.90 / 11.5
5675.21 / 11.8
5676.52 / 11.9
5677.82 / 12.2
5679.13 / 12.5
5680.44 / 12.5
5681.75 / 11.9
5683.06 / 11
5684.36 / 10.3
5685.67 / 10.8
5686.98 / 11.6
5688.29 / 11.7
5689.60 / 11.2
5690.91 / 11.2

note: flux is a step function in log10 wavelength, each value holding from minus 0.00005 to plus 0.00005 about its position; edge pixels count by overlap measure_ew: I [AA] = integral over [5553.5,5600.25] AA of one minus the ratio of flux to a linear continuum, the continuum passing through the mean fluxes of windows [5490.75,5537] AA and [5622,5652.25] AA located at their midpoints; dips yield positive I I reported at 1.8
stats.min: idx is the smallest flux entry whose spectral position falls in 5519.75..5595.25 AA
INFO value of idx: 9.16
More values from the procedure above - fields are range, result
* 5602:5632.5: 10.1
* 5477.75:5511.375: 9.89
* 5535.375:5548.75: 10.4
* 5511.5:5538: 9.39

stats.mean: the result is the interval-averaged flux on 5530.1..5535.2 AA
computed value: 10.5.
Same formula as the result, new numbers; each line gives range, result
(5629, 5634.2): 11.4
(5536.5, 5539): 10.8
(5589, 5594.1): 9.7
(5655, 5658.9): 11.9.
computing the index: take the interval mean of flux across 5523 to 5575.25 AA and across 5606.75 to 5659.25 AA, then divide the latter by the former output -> 1.06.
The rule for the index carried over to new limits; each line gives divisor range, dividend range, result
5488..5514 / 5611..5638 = 1.04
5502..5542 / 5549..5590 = 1.03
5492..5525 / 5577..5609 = 0.99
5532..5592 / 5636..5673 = 1.08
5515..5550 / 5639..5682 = 1.10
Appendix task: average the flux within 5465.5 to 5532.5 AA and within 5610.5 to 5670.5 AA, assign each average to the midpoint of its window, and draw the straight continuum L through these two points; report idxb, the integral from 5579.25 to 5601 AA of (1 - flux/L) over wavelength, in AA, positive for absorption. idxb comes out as 1.5 AA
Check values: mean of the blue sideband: 10.5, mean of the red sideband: 11.4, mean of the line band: 10.4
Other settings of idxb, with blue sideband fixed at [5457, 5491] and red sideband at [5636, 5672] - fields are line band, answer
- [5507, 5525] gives 0.53 AA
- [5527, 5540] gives 0.30 AA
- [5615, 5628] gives 0.89 AA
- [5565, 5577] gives 0.50 AA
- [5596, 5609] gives 0.91 AA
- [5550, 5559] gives -0.06 AA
